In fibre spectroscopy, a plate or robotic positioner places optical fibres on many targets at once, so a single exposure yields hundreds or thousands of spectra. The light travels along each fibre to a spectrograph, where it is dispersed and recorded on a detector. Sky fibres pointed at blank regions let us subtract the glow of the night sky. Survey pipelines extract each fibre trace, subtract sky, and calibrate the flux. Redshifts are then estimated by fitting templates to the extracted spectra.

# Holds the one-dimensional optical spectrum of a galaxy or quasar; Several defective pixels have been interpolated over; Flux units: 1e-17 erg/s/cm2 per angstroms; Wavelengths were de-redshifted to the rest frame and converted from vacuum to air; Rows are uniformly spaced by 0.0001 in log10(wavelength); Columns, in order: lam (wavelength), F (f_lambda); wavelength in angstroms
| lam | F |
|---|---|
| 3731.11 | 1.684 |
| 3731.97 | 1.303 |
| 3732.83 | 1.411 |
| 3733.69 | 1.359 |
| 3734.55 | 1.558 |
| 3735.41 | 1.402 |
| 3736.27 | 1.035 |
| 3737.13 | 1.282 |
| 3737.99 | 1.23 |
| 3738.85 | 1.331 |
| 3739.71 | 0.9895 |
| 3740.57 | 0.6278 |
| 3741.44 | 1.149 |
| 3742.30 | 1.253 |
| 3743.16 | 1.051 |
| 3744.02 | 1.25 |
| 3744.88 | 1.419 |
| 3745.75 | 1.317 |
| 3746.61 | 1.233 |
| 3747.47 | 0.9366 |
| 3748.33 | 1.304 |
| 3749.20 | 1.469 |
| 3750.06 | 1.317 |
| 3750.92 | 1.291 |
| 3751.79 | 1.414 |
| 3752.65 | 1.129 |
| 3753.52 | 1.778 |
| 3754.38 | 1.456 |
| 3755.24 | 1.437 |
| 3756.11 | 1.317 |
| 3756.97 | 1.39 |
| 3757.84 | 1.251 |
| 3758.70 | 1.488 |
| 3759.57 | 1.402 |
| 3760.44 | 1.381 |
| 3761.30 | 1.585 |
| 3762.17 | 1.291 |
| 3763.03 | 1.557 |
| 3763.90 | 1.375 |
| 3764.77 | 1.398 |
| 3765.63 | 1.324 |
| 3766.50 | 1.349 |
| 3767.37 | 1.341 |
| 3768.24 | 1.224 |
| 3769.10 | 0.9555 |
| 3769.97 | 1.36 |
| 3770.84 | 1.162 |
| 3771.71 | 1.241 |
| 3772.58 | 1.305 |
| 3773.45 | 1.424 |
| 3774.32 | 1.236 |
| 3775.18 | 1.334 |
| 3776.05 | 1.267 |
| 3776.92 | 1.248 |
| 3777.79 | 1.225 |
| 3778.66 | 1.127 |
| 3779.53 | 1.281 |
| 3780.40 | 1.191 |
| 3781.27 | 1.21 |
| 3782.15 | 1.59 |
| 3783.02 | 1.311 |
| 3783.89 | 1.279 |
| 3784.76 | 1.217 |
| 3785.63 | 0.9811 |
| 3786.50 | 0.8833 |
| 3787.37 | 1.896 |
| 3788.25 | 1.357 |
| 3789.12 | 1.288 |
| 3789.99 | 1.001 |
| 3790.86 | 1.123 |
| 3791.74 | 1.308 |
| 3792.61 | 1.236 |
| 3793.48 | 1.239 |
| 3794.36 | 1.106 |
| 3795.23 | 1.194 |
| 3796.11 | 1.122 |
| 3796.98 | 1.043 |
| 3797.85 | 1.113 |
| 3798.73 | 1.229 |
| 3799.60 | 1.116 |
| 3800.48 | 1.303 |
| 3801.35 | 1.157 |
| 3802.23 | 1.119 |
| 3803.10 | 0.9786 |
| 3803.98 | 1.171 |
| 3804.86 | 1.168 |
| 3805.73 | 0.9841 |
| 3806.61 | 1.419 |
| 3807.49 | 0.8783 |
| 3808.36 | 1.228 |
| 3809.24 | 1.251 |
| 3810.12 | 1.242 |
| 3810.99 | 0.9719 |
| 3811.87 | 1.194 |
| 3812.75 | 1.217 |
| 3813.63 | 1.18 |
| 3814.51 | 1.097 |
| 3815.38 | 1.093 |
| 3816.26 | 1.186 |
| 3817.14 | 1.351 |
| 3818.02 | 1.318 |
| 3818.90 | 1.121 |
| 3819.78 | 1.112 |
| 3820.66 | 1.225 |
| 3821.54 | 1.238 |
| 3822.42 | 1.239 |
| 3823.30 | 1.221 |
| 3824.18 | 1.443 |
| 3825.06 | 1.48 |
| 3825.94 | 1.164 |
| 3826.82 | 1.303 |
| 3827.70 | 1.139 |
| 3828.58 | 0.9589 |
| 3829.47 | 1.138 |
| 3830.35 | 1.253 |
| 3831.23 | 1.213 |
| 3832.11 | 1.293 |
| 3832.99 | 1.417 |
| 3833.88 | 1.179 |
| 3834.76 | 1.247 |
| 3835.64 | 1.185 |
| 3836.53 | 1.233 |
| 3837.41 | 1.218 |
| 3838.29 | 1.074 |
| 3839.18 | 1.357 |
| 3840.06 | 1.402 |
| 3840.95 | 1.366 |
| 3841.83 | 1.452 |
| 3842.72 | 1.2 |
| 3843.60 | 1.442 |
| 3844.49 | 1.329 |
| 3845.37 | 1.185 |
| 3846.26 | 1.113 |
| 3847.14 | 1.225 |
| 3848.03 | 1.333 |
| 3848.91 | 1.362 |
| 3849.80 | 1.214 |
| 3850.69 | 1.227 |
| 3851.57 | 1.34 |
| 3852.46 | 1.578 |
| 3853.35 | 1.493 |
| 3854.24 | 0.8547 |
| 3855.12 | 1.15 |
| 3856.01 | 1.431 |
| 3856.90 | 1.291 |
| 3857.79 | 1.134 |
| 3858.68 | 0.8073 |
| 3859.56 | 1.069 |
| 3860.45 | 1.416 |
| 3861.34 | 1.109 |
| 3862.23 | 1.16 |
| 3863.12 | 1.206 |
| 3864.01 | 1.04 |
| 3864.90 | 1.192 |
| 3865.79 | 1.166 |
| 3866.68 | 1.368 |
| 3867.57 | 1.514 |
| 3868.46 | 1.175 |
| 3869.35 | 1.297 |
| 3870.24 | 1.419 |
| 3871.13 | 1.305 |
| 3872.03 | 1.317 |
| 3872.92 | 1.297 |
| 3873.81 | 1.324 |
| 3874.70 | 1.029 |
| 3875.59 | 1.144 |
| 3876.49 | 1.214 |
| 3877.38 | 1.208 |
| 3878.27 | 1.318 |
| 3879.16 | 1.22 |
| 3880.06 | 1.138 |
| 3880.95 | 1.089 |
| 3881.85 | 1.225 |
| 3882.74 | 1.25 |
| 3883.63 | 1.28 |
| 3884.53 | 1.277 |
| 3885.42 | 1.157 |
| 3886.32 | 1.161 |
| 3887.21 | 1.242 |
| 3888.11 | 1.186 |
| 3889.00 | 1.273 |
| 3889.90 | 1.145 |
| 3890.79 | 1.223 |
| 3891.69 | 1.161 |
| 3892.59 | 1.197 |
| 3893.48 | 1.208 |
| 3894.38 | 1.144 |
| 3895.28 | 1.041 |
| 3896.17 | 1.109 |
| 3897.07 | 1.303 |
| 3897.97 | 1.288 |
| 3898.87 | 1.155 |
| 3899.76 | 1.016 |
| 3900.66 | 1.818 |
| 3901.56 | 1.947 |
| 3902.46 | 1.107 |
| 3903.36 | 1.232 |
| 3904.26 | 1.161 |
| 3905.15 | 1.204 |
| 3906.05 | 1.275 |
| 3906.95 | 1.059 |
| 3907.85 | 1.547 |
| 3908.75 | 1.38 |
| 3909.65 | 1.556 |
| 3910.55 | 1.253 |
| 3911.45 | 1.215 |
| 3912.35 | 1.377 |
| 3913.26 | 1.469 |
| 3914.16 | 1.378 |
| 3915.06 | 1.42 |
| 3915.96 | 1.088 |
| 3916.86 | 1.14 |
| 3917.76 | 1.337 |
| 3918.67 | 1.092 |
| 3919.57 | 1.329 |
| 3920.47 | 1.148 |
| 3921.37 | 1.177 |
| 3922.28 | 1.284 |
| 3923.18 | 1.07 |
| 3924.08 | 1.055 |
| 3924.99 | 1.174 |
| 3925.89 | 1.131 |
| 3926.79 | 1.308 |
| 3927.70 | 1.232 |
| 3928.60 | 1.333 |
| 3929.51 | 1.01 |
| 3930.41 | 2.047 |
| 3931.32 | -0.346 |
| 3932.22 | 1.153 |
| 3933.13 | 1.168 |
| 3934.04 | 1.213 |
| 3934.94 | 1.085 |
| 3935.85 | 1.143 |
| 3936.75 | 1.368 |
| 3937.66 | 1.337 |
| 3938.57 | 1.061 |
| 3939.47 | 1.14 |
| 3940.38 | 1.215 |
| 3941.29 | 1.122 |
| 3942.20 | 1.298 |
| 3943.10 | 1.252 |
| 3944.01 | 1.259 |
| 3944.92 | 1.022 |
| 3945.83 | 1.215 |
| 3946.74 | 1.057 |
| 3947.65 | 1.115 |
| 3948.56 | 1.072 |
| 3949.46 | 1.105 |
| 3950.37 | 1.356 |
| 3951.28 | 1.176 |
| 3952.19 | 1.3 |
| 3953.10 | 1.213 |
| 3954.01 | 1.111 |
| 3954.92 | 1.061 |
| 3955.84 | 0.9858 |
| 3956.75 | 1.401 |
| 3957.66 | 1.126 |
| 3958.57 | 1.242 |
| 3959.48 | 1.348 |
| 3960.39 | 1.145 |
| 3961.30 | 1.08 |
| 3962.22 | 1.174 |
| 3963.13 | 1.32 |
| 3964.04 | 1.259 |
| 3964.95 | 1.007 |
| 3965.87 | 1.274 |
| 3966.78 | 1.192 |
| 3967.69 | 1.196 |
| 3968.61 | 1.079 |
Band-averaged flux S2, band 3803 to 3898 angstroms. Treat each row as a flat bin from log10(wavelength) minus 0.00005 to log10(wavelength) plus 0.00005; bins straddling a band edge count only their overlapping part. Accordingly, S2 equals 1.22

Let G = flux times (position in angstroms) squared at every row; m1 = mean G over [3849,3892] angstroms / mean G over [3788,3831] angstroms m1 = 1.07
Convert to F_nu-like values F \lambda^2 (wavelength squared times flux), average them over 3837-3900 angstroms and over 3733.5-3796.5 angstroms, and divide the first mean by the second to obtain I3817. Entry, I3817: 1.02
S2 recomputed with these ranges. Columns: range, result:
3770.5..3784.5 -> 1.28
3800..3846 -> 1.22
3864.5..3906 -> 1.24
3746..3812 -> 1.26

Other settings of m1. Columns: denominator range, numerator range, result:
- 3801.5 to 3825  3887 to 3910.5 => 1.12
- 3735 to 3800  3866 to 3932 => 1.05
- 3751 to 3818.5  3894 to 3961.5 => 1.04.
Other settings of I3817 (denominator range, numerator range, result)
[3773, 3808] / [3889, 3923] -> 1.11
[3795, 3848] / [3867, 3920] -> 1.08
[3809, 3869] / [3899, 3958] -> 1.03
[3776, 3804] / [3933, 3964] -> 1.07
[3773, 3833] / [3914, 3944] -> 1.04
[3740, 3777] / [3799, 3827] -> 0.94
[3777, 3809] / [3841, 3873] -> 1.09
